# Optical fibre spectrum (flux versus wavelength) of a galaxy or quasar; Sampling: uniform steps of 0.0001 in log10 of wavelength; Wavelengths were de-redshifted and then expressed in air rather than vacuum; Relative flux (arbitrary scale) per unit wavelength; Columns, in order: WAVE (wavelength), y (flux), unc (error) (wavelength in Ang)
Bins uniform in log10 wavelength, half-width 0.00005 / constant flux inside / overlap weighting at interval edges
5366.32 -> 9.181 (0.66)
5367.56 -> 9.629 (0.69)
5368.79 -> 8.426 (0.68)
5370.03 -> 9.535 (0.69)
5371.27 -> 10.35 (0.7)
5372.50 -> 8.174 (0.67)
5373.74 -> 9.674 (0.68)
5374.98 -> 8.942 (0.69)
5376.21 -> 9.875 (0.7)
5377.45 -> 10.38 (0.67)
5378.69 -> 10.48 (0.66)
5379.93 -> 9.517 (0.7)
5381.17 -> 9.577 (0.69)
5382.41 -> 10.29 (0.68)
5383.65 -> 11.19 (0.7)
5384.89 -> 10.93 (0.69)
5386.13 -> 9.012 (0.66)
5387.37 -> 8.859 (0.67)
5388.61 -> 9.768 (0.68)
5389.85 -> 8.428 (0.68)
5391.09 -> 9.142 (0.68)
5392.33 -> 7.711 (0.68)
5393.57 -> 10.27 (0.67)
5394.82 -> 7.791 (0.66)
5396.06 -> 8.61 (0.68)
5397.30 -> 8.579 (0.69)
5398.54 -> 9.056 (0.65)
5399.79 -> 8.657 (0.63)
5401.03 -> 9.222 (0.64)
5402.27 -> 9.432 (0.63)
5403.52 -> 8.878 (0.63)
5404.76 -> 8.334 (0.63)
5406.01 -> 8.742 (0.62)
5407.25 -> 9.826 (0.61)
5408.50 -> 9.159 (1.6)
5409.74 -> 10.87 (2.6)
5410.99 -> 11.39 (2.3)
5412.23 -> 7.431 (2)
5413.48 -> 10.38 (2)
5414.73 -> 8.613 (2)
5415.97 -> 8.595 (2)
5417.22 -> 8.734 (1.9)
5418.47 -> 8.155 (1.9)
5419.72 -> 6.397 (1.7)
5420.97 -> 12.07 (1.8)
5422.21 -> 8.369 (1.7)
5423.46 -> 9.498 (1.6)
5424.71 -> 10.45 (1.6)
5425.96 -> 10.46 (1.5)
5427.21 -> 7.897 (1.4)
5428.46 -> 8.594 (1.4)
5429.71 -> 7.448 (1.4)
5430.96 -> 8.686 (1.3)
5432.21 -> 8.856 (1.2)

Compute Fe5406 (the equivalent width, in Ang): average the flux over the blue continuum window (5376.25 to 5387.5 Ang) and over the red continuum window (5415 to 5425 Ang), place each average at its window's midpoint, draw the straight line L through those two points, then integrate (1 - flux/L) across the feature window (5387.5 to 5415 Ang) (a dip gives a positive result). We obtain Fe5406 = 1.1 Ang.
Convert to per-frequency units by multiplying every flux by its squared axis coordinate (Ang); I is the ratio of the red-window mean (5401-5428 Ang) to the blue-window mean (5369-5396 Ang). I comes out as 0.98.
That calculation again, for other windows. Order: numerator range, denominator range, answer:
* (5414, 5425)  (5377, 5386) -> 0.89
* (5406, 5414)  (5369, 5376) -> 1.06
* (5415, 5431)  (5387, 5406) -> 1.01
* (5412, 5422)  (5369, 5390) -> 0.92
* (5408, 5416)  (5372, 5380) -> 1.01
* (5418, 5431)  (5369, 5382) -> 0.95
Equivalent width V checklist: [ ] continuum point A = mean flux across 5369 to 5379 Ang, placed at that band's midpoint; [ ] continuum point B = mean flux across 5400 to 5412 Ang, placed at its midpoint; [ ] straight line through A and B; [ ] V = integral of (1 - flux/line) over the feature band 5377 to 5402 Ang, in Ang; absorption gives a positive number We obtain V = 0.4 Ang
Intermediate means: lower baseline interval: 9.6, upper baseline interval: 9.45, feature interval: 9.37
